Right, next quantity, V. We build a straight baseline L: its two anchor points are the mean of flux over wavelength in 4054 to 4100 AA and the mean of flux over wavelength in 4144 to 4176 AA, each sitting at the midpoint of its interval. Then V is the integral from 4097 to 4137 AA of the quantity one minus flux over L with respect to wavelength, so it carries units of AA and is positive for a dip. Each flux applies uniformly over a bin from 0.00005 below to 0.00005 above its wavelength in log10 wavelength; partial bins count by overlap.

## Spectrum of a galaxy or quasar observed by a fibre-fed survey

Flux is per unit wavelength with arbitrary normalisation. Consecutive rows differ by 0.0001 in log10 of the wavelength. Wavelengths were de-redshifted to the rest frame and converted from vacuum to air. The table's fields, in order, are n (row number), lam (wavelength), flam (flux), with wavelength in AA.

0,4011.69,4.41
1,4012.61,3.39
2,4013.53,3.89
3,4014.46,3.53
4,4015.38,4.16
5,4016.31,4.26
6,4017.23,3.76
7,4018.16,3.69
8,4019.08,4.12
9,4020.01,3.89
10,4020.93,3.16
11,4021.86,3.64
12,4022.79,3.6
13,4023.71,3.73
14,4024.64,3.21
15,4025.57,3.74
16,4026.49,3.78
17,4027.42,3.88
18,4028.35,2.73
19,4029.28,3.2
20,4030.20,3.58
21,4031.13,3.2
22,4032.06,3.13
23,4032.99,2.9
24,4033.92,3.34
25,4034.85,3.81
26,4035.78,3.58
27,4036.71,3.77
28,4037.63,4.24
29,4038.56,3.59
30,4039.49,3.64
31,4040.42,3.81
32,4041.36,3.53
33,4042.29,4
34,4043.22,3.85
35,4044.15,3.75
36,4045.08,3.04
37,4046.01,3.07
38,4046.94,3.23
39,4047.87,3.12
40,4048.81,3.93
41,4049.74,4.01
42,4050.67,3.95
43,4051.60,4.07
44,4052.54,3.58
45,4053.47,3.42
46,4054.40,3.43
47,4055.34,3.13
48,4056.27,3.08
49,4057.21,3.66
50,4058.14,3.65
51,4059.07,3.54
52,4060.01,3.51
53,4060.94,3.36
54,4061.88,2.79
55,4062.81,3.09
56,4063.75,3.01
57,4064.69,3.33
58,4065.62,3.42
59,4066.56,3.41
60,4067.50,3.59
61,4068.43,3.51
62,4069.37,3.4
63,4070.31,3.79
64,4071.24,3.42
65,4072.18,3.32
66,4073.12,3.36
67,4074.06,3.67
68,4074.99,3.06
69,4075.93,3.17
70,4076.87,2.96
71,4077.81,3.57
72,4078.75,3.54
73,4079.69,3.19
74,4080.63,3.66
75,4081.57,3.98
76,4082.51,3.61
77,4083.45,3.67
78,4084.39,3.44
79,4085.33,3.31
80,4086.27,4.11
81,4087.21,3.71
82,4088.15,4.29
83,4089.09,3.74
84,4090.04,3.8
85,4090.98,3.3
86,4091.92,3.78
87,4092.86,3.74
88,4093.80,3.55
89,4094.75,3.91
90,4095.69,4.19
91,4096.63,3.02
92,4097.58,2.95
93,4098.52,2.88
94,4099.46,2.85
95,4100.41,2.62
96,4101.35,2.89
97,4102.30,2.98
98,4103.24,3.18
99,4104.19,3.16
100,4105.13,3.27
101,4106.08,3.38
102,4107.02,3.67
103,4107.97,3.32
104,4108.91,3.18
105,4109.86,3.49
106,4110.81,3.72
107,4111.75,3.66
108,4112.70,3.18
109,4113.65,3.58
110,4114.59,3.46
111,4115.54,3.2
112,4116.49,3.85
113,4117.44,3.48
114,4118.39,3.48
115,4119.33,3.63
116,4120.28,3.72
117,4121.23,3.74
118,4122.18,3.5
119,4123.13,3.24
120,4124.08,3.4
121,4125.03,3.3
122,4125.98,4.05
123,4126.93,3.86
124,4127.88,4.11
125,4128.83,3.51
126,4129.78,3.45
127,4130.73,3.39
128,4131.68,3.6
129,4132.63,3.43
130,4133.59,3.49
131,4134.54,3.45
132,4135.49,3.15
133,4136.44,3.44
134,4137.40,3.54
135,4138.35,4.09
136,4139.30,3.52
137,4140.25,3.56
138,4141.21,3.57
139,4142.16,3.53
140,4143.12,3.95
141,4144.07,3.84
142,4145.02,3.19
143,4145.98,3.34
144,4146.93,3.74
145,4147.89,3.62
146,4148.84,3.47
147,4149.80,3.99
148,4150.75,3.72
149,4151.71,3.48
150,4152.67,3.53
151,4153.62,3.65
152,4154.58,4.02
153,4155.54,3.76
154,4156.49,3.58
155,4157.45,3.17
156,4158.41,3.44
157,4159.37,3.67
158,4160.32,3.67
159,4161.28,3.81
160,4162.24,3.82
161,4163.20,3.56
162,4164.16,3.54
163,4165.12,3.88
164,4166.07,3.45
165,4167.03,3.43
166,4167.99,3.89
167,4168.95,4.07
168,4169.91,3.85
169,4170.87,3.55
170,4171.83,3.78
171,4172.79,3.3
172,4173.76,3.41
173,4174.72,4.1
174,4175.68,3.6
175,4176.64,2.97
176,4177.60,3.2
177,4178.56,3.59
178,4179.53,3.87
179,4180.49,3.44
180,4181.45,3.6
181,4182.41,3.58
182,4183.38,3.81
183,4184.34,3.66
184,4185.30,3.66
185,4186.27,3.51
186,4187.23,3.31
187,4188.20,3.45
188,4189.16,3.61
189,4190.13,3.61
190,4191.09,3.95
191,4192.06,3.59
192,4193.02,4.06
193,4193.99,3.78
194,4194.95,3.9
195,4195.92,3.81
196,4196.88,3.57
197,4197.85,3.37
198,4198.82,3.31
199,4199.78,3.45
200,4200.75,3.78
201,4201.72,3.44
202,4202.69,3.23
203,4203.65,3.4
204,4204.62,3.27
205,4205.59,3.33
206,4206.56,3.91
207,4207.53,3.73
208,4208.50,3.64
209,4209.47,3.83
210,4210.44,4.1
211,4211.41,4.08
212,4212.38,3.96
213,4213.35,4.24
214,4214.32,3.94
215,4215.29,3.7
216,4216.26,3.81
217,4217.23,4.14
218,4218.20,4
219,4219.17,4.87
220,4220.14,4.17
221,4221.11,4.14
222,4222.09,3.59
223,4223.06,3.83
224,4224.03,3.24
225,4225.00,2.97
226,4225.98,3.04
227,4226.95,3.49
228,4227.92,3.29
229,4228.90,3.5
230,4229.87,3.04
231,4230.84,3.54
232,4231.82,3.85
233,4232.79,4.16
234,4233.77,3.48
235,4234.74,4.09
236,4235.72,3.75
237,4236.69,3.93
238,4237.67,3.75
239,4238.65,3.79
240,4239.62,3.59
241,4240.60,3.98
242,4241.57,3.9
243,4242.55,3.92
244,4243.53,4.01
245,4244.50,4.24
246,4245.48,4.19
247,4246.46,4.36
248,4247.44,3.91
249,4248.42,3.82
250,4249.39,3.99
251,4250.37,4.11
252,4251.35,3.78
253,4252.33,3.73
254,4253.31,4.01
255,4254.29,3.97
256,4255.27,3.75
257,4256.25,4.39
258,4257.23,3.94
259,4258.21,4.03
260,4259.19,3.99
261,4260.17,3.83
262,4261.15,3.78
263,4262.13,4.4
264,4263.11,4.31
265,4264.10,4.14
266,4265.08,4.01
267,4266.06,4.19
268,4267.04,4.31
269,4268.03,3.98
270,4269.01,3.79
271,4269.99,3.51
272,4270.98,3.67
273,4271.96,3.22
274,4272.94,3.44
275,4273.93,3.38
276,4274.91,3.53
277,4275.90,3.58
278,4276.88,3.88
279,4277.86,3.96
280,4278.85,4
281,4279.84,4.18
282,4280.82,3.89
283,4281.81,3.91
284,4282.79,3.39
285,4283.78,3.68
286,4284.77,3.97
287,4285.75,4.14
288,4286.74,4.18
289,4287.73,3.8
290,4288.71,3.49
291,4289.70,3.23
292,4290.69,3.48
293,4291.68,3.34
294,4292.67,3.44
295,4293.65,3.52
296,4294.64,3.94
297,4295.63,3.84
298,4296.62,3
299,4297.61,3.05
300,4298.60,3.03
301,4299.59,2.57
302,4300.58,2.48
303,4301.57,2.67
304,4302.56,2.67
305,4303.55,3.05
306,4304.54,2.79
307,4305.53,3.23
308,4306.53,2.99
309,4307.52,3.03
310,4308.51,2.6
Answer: 1.64 AA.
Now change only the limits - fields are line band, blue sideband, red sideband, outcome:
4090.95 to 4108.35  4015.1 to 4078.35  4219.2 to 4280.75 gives 1.4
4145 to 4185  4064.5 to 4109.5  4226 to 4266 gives 0.4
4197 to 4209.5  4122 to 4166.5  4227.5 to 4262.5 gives 0.9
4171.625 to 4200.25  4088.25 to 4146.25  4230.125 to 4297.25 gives 0.4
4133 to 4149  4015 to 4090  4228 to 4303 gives 0.3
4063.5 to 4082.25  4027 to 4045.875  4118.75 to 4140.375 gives 0.6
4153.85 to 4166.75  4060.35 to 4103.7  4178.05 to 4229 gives -0.2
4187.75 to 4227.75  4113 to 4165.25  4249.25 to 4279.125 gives 0.4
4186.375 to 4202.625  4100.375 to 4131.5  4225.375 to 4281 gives 0.3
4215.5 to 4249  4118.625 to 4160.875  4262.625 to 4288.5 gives -0.4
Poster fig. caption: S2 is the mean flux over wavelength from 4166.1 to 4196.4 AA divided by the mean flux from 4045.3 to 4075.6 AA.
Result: 1.06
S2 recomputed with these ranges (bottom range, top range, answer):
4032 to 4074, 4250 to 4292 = 1.10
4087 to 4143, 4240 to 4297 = 1.10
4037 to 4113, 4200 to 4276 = 1.10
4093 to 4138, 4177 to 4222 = 1.08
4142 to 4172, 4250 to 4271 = 1.09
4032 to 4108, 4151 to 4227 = 1.06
